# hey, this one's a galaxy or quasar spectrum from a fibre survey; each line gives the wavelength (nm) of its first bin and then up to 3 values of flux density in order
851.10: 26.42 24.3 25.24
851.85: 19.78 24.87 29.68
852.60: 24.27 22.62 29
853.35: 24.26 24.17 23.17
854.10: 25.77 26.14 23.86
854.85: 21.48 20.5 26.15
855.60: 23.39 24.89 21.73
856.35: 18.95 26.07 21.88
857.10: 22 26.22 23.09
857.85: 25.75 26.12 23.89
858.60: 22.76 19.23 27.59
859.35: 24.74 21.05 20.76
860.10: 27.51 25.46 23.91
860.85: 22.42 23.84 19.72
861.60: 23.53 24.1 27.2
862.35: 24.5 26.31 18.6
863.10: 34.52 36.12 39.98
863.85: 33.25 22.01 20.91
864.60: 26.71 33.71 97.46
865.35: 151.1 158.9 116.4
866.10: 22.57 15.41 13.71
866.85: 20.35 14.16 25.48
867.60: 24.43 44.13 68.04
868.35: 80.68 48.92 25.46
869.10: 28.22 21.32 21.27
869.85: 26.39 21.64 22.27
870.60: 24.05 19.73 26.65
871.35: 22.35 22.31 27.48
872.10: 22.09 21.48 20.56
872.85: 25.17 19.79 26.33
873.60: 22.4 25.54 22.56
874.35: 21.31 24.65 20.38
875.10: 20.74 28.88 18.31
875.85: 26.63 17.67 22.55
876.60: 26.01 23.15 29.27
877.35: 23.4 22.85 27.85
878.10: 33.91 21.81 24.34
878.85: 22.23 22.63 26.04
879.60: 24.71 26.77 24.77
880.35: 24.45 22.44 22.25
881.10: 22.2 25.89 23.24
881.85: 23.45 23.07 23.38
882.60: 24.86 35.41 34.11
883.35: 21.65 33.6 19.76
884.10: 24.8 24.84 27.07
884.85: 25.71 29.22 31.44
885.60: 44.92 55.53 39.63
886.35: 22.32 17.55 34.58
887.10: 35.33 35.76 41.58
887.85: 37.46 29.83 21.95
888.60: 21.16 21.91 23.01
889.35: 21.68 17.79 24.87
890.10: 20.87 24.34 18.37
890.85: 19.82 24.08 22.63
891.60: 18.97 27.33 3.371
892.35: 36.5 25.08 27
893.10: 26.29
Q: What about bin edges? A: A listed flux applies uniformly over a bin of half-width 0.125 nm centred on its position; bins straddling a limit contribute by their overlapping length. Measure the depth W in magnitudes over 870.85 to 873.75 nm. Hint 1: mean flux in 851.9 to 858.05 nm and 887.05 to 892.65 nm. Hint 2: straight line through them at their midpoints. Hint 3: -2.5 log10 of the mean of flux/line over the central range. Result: 0.06 mag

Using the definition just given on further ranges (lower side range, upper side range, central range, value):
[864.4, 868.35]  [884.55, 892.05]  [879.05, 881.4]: 0.488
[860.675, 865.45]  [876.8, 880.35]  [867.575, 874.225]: 0.076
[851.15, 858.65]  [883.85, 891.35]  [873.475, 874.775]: 0.140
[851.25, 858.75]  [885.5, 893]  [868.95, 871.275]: 0.084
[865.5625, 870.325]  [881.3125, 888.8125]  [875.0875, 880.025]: 0.348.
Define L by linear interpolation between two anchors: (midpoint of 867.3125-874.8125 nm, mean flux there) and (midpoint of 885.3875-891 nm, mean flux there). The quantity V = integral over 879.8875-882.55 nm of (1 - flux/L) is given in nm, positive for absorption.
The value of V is 0.46 nm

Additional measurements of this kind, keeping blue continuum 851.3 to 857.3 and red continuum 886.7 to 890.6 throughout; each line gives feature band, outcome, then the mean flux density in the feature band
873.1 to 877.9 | 0.438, 23.5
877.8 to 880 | 0.060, 25.5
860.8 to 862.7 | 0.051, 24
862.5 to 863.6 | -0.242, 30.2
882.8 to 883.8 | -0.128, 30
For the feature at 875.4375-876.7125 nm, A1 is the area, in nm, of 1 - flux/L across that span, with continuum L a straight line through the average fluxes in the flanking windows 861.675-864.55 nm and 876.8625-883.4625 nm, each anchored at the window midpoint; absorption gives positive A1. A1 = 0.17 nm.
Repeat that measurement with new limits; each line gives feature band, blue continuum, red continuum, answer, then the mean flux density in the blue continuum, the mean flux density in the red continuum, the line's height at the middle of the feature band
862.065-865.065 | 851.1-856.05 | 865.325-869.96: 0.713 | 24.4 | 46.7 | 40.2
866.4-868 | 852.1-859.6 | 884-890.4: 0.118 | 24.1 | 29.1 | 25.9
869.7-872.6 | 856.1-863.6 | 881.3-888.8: 0.397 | 24.6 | 29.6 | 26.9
